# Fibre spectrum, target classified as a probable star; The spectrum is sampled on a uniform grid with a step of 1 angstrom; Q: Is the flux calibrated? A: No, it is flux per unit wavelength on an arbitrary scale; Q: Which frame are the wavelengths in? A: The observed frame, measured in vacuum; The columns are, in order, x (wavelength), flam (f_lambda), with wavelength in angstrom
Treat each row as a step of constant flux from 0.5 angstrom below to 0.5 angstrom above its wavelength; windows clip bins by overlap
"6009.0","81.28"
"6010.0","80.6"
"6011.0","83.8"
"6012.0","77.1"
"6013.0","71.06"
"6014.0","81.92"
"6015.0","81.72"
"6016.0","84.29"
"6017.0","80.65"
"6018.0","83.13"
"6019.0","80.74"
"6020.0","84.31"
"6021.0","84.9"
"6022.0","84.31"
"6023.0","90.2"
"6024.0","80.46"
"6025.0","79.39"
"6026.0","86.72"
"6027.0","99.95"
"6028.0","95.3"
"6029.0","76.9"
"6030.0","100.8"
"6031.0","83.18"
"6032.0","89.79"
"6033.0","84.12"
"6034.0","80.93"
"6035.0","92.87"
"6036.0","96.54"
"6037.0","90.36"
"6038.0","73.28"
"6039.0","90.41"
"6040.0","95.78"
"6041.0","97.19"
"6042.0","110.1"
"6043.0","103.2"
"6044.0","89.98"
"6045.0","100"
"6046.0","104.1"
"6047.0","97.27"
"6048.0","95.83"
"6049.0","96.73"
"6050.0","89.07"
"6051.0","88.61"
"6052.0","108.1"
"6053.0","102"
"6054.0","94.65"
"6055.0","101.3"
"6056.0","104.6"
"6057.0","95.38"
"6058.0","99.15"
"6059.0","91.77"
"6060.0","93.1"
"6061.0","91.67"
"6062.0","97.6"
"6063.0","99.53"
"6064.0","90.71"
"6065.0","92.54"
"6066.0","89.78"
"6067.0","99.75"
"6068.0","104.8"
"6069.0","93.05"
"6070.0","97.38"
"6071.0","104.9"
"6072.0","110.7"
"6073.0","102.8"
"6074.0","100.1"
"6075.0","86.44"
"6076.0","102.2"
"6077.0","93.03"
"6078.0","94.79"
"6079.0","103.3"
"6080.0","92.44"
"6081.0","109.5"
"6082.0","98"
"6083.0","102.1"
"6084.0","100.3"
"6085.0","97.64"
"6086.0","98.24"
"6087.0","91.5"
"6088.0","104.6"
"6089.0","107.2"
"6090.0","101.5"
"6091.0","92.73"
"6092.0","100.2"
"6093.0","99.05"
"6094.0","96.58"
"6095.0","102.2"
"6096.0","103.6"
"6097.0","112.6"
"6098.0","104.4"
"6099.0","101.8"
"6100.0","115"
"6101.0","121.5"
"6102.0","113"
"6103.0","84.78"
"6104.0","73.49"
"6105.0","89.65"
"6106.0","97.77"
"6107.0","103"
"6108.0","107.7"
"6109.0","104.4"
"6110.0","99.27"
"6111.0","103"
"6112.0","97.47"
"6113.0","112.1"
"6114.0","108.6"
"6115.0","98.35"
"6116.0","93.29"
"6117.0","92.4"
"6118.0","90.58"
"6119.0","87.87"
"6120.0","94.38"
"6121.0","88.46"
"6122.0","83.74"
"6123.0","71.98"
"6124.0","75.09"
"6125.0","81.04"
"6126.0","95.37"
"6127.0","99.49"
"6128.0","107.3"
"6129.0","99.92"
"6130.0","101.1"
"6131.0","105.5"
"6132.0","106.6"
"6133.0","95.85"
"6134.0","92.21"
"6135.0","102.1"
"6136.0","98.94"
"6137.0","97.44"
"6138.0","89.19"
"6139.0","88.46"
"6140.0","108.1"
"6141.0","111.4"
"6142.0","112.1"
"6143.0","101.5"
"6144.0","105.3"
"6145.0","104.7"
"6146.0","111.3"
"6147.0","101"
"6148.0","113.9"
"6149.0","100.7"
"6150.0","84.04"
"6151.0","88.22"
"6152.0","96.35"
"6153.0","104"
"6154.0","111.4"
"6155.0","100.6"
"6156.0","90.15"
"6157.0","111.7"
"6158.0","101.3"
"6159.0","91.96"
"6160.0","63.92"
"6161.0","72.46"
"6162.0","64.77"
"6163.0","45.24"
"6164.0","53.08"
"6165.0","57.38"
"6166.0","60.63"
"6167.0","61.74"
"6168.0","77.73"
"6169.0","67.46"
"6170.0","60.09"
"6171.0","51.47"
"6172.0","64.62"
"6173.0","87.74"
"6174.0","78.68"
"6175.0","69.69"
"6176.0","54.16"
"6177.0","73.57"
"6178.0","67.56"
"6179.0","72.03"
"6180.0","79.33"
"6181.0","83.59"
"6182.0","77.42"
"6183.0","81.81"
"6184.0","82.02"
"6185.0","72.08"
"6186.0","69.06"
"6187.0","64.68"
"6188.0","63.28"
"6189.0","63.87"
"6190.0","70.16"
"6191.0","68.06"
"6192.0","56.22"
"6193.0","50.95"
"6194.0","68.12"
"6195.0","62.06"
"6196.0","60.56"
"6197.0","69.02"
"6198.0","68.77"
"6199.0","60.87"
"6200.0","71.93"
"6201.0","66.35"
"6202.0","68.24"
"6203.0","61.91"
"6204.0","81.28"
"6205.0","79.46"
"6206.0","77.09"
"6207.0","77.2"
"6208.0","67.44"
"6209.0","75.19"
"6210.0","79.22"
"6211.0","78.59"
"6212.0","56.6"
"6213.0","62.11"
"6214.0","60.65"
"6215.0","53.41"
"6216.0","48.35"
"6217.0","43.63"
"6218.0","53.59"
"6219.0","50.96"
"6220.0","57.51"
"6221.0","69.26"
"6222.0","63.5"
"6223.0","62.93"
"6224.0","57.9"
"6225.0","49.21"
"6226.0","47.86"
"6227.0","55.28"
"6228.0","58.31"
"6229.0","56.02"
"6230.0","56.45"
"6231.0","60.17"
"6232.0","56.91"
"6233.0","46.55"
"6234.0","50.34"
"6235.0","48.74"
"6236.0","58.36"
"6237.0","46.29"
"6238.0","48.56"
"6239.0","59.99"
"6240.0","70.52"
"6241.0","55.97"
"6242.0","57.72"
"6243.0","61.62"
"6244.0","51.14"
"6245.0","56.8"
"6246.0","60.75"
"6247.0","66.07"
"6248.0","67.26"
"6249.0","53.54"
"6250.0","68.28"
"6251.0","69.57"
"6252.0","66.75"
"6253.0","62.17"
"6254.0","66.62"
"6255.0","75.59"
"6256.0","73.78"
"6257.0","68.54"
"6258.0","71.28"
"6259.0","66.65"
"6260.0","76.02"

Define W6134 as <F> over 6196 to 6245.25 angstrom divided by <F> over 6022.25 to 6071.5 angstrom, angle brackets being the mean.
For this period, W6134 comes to 0.65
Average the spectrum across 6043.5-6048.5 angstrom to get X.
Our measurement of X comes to 97.4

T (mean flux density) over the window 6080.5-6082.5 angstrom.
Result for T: 104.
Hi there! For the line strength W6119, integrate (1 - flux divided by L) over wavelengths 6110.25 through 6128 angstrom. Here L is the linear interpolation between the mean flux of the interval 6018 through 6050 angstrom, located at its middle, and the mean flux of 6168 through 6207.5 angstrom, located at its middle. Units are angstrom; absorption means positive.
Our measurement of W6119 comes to -3.2 angstrom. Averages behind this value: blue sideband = 90.7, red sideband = 69.4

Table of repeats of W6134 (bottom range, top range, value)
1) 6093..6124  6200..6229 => 0.64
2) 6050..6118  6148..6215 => 0.74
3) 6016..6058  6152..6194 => 0.80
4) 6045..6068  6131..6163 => 1.00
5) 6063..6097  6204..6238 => 0.60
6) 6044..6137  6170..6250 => 0.65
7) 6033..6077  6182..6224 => 0.68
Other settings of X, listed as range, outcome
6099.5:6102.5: 116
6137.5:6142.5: 102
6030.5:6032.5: 86.5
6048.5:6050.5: 92.9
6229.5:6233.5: 55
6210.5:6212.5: 67.6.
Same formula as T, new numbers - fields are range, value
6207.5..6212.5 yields 71.4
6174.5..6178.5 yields 66.2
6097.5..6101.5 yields 111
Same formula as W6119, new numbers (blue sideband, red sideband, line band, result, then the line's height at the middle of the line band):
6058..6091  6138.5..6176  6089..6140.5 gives -3.4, 91.9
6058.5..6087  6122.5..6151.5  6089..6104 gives -0.7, 97.9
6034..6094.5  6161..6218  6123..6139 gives -2.8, 81.1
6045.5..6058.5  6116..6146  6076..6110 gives -1.2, 97.2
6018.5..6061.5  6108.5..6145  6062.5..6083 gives -0.9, 94.3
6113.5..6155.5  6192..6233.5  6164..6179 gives 2.7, 80.8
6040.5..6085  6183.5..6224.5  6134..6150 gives -4.5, 79.7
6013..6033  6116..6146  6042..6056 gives -1.7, 88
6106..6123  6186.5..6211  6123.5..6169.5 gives -2.8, 86.1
